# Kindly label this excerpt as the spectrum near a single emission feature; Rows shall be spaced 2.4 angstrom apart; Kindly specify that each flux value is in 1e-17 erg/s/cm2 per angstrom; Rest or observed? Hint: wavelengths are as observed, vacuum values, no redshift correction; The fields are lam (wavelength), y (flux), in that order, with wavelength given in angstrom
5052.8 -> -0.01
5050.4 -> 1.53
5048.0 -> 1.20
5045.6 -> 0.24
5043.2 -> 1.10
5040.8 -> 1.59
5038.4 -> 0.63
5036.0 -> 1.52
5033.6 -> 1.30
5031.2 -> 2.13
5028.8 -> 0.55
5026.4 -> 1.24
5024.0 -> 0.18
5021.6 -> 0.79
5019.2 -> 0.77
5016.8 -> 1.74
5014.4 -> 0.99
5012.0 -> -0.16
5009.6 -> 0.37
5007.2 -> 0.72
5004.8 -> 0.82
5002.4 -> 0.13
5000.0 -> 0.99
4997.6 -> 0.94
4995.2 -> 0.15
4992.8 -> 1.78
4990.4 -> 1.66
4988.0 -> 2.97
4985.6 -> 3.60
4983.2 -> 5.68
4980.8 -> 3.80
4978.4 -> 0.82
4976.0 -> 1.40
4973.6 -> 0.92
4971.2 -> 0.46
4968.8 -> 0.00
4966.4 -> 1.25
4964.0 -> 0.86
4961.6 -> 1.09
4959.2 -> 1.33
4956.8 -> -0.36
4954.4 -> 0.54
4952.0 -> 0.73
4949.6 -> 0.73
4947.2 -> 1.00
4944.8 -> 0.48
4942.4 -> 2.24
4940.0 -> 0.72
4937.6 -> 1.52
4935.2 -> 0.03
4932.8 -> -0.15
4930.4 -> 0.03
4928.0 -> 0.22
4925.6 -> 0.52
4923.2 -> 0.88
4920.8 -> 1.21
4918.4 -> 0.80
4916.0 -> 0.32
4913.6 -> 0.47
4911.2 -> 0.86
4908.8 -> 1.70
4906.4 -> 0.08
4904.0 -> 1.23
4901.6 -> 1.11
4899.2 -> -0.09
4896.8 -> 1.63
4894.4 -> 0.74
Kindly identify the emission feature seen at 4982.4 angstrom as [O II]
